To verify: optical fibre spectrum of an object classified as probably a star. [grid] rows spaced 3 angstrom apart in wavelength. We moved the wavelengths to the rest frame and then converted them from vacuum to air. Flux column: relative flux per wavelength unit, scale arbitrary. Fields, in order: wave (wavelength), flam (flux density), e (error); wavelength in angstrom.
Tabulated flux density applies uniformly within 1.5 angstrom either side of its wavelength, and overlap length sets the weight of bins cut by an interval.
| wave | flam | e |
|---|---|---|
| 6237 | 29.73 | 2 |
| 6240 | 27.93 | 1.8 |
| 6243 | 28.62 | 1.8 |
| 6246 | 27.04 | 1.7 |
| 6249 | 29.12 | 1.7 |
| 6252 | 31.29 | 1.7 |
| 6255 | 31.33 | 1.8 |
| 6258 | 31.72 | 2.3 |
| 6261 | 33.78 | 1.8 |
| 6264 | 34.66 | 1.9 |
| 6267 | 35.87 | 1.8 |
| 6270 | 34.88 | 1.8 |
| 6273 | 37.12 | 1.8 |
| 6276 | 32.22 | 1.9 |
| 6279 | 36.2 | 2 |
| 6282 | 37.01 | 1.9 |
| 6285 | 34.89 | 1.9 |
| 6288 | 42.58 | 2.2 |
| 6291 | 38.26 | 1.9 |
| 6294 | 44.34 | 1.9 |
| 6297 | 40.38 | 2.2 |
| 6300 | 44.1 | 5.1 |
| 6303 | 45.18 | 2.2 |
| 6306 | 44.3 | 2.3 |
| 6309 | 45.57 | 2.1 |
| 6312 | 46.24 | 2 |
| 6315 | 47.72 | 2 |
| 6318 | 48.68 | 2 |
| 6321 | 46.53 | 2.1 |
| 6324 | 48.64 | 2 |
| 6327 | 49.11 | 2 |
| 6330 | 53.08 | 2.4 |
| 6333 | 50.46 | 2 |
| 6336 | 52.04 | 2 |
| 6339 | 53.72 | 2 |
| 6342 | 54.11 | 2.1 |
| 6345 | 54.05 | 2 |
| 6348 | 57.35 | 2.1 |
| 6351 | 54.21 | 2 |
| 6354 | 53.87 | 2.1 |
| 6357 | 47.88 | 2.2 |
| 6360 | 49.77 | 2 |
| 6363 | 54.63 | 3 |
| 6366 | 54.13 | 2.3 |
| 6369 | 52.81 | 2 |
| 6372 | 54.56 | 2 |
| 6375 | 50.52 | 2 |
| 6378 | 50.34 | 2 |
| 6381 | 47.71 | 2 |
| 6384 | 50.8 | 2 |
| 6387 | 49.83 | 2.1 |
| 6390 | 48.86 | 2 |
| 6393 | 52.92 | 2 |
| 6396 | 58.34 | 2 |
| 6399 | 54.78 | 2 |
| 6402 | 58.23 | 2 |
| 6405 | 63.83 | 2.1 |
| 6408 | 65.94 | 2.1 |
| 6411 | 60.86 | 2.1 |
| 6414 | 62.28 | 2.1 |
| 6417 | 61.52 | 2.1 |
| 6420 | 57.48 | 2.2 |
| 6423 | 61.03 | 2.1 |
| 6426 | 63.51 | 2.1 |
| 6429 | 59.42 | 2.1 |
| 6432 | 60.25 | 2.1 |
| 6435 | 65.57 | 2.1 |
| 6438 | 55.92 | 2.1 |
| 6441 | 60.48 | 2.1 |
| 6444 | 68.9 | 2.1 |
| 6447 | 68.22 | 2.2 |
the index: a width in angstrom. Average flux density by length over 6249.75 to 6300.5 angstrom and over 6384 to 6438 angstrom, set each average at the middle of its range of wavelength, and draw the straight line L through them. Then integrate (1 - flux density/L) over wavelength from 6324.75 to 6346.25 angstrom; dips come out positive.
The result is -2.8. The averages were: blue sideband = 36.2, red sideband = 58.8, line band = 52.2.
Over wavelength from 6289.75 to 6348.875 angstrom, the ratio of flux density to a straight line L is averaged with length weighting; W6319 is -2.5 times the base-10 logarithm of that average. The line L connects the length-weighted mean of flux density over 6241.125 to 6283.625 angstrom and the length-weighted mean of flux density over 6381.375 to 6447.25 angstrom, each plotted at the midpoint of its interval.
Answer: -0.13 mag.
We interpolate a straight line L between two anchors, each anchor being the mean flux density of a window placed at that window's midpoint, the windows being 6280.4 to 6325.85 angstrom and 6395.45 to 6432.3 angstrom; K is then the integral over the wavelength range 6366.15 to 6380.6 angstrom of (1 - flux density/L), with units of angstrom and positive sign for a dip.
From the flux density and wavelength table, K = 0.7 angstrom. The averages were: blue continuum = 43.7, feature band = 51.9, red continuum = 60.6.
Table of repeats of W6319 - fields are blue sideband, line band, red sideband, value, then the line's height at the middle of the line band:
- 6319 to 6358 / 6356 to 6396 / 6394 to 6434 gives 0.10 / 56.2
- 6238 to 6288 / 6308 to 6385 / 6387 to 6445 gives -0.08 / 47.6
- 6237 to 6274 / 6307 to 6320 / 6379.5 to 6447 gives -0.13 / 41.7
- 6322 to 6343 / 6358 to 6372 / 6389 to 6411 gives 0.04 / 54.6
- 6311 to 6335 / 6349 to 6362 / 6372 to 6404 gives -0.02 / 50.7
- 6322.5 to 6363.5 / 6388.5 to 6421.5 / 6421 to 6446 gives 0.01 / 58.9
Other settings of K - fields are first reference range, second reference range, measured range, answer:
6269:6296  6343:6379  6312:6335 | -1.7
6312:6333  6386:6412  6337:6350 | -0.9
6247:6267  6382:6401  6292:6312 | -2.6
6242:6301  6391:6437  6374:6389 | 1.3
